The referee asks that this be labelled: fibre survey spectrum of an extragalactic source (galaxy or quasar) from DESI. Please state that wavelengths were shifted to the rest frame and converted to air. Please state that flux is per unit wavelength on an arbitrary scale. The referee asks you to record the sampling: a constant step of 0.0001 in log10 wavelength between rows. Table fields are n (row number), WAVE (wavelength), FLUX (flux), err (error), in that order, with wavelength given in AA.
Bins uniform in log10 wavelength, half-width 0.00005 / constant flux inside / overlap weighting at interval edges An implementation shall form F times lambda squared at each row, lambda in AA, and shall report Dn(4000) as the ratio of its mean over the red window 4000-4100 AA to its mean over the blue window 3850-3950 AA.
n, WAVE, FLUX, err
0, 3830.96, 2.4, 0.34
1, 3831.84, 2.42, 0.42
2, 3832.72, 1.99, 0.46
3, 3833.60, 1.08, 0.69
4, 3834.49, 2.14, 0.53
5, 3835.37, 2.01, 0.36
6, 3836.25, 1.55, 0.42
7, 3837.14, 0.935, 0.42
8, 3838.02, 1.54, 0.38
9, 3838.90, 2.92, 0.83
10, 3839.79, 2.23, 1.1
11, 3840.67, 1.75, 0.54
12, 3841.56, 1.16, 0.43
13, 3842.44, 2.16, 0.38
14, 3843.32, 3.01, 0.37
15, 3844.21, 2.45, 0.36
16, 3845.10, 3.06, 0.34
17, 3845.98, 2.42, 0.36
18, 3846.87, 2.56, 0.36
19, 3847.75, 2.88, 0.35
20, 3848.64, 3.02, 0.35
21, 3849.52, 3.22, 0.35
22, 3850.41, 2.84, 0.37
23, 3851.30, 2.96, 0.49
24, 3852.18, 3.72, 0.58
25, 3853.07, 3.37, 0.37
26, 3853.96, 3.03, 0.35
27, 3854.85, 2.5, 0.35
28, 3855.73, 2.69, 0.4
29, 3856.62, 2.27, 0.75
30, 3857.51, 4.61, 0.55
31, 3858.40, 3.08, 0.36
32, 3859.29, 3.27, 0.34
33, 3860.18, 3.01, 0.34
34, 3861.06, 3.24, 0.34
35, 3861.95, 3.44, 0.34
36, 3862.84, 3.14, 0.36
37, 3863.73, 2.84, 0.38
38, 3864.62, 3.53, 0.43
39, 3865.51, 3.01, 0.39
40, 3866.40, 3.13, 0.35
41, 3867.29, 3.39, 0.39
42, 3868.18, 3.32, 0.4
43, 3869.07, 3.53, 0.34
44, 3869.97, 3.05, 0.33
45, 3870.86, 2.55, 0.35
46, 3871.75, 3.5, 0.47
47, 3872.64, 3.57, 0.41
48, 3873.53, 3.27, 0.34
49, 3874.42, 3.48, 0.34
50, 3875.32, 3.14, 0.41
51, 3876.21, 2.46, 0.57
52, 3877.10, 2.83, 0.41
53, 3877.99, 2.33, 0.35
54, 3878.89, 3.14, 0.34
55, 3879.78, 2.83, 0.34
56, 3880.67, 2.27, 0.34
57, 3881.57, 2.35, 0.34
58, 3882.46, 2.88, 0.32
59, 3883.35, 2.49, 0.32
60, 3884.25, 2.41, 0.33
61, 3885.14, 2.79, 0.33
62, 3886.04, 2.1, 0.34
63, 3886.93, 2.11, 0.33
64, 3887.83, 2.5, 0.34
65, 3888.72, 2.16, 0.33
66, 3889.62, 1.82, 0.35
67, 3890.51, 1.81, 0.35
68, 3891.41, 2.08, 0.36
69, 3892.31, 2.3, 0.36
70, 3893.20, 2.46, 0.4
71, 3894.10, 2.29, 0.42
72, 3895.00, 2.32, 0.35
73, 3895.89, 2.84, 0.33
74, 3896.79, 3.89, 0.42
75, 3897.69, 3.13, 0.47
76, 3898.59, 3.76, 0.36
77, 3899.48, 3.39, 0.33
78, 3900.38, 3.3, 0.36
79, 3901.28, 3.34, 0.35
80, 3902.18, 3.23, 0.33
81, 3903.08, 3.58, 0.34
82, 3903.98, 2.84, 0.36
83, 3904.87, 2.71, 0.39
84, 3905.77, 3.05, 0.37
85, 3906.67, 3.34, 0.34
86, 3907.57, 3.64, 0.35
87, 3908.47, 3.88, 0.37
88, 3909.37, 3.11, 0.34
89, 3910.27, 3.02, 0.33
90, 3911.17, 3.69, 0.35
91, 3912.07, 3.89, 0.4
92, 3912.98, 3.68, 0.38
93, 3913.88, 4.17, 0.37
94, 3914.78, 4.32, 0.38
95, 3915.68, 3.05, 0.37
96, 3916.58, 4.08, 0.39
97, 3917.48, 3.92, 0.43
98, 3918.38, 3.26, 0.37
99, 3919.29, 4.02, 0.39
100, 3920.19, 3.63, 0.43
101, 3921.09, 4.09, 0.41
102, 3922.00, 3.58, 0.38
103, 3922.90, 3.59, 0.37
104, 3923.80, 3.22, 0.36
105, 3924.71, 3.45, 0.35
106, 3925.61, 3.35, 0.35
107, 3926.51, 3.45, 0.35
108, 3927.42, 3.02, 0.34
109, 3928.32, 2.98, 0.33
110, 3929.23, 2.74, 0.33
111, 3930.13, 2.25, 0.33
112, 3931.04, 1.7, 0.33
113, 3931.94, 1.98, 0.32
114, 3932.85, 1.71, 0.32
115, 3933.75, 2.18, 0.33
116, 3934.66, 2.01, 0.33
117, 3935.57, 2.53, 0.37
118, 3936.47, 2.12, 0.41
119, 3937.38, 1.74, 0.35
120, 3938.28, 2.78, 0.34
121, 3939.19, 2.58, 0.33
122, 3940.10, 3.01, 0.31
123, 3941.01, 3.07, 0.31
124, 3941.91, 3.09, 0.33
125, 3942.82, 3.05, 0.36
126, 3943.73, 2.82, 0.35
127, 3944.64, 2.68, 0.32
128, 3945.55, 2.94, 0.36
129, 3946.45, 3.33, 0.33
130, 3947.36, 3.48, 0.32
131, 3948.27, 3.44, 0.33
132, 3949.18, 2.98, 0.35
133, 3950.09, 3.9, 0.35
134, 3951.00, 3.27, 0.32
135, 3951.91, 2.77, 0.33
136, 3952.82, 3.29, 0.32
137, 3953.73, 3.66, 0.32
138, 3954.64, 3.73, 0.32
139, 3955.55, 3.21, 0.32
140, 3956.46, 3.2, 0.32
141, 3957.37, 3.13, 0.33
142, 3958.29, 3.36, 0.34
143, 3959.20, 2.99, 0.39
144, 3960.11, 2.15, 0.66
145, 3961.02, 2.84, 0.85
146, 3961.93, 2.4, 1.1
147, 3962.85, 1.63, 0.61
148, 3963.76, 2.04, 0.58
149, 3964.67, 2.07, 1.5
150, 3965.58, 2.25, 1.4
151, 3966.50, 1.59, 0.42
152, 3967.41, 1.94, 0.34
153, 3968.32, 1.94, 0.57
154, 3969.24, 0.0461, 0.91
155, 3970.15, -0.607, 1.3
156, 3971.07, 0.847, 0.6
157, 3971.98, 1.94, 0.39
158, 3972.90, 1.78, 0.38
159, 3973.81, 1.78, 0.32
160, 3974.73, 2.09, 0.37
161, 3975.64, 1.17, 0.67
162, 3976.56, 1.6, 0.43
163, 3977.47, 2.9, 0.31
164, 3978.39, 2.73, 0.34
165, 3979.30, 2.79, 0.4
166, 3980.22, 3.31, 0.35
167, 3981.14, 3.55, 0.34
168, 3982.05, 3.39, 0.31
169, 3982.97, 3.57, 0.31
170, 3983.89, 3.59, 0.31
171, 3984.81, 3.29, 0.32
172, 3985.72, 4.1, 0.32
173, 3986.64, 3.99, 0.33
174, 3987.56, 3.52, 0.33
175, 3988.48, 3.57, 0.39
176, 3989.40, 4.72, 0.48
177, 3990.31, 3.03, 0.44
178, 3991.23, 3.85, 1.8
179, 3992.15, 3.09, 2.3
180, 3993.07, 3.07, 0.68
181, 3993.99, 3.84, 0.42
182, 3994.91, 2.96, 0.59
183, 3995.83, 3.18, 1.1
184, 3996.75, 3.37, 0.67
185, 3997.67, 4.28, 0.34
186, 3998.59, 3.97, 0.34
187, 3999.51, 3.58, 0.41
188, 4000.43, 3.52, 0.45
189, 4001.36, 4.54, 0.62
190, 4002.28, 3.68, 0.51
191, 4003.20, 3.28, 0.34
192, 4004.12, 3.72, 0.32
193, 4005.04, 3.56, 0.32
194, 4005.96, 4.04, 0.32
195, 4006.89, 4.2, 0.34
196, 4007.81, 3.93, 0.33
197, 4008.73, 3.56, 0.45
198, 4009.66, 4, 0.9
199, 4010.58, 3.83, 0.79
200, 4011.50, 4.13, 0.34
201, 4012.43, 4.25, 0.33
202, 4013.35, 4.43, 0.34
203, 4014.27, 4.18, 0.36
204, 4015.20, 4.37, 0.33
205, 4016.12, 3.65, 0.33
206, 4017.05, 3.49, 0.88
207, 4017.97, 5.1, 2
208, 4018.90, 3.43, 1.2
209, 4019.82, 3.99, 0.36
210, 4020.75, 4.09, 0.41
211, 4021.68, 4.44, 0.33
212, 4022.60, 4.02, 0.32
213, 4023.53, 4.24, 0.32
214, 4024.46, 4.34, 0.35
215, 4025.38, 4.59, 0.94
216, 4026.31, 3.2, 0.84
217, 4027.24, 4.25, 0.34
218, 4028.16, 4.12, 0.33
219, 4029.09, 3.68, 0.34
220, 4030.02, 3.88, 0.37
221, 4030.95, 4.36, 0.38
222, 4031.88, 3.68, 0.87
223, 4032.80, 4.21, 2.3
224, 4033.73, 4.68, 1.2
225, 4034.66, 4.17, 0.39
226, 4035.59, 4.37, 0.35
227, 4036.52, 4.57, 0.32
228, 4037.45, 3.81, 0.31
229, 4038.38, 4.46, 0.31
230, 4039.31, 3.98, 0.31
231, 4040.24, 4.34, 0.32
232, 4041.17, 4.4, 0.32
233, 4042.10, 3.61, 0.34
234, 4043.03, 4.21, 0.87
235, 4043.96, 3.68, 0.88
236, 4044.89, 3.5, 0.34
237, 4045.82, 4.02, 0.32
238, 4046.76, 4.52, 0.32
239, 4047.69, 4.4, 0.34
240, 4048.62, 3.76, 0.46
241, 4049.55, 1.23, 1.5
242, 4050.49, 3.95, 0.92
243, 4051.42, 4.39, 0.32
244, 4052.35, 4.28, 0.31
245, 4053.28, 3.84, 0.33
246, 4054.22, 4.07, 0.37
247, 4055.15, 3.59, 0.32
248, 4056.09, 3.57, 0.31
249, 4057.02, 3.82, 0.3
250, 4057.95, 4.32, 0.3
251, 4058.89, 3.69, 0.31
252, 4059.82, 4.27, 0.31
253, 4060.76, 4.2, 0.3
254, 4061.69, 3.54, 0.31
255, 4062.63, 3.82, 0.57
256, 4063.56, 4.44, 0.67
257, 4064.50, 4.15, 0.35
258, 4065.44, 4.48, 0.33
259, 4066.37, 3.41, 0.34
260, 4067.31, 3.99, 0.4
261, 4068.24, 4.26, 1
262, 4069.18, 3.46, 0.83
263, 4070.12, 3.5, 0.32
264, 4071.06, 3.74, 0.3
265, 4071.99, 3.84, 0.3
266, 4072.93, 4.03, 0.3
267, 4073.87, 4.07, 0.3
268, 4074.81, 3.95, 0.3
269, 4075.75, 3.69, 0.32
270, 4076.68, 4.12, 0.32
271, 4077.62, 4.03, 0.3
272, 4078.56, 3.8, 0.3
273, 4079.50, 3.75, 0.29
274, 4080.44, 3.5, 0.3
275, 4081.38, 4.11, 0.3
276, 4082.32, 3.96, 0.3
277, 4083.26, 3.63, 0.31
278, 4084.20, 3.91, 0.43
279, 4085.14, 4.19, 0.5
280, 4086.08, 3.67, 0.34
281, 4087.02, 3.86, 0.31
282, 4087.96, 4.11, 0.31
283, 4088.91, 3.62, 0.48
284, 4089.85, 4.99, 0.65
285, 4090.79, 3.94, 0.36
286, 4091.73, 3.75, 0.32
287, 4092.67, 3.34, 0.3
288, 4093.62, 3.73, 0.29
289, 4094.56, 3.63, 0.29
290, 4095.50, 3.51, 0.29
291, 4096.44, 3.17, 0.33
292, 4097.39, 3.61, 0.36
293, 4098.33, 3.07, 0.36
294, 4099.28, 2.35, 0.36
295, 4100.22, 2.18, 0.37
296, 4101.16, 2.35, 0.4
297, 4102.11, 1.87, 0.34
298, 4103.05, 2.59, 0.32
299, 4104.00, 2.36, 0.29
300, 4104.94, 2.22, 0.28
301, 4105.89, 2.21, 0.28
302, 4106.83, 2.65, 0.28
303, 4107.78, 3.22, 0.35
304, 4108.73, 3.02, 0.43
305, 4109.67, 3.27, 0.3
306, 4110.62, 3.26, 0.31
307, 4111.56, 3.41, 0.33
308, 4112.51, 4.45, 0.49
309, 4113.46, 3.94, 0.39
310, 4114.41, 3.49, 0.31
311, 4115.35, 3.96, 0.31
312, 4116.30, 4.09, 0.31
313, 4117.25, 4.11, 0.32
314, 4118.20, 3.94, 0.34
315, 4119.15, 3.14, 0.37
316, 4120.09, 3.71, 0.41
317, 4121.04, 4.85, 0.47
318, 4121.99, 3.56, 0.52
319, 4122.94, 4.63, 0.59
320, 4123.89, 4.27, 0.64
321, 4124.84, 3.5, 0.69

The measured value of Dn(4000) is 1.40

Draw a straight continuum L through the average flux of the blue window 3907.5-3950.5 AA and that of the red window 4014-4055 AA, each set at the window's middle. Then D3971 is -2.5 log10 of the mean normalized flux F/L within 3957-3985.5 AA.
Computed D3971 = 0.466 mag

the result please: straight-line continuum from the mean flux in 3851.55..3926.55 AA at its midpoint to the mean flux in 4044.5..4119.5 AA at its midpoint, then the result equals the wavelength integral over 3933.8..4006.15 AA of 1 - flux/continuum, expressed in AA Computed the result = 9.6 AA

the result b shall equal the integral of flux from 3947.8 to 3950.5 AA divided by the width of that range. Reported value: 3.43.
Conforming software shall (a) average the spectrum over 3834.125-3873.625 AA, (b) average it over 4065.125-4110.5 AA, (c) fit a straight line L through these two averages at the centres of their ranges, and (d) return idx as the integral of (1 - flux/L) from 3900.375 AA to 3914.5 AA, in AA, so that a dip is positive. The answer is -2.1 AA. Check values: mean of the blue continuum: 2.82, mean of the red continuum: 3.49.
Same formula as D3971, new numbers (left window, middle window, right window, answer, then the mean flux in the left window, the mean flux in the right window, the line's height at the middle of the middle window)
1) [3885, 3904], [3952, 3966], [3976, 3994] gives 0.13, 2.73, 3.35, 3.17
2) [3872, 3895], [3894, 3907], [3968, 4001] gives -0.21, 2.56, 2.88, 2.61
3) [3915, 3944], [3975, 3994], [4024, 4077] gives 0.06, 2.95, 3.97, 3.42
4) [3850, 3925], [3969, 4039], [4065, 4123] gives -0.05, 3.11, 3.58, 3.37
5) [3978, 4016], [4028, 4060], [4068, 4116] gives -0.11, 3.7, 3.49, 3.6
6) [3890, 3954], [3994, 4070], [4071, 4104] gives -0.16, 3.08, 3.57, 3.41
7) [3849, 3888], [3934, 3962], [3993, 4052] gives 0.18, 2.98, 3.95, 3.48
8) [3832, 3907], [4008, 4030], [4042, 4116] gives -0.20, 2.76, 3.63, 3.38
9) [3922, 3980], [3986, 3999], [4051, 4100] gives -0.21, 2.54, 3.83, 2.97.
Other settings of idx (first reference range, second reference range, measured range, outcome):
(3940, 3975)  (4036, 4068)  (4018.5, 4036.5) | -2.60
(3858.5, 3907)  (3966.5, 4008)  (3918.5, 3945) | 0.92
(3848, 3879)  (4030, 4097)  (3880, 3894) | 3.95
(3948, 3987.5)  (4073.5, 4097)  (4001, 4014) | -3.95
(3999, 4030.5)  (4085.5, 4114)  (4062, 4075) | -1.54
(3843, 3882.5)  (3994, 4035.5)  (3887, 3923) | 1.00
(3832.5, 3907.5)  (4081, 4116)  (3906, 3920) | -3.80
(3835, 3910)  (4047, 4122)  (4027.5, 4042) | -3.02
